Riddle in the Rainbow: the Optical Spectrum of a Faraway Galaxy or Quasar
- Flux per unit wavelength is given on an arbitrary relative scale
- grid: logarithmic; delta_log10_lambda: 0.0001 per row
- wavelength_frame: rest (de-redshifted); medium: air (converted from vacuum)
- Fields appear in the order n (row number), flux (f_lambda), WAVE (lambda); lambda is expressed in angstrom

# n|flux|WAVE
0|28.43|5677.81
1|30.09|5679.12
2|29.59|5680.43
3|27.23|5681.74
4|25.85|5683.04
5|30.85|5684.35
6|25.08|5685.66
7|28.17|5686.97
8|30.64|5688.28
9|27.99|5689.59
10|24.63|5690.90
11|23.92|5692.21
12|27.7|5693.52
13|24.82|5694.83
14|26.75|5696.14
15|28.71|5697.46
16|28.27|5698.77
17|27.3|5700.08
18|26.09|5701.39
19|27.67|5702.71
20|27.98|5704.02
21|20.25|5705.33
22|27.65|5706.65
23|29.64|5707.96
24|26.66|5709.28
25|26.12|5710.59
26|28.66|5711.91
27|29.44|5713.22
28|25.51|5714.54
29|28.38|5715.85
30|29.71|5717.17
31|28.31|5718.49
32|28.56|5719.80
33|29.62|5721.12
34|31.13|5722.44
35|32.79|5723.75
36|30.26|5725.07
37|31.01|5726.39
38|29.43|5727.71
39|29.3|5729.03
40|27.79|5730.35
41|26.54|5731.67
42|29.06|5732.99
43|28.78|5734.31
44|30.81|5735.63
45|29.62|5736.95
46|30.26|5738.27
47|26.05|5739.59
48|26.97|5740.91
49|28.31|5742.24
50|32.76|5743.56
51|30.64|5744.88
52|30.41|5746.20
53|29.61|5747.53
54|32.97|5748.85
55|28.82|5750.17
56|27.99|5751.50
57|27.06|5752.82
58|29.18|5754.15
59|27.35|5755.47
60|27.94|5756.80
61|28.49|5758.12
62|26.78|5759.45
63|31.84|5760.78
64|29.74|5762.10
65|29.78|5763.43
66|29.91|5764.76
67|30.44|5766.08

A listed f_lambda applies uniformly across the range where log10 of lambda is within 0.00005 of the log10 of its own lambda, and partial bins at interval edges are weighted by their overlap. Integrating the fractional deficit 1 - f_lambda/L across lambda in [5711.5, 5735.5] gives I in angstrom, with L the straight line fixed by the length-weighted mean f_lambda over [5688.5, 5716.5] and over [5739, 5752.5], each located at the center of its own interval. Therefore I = -0.89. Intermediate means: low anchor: 26.9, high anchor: 29.4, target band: 29.2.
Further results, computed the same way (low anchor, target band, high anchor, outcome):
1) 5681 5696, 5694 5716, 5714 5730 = 0.9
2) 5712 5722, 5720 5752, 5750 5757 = -1.5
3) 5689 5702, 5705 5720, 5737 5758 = -0.1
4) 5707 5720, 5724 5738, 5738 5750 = -0.2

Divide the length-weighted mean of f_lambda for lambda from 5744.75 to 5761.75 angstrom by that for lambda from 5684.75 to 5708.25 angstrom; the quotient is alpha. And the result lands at 1.1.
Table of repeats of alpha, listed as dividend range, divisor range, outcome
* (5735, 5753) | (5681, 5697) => 1.09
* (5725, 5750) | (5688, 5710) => 1.10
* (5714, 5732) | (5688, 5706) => 1.10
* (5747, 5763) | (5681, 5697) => 1.07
